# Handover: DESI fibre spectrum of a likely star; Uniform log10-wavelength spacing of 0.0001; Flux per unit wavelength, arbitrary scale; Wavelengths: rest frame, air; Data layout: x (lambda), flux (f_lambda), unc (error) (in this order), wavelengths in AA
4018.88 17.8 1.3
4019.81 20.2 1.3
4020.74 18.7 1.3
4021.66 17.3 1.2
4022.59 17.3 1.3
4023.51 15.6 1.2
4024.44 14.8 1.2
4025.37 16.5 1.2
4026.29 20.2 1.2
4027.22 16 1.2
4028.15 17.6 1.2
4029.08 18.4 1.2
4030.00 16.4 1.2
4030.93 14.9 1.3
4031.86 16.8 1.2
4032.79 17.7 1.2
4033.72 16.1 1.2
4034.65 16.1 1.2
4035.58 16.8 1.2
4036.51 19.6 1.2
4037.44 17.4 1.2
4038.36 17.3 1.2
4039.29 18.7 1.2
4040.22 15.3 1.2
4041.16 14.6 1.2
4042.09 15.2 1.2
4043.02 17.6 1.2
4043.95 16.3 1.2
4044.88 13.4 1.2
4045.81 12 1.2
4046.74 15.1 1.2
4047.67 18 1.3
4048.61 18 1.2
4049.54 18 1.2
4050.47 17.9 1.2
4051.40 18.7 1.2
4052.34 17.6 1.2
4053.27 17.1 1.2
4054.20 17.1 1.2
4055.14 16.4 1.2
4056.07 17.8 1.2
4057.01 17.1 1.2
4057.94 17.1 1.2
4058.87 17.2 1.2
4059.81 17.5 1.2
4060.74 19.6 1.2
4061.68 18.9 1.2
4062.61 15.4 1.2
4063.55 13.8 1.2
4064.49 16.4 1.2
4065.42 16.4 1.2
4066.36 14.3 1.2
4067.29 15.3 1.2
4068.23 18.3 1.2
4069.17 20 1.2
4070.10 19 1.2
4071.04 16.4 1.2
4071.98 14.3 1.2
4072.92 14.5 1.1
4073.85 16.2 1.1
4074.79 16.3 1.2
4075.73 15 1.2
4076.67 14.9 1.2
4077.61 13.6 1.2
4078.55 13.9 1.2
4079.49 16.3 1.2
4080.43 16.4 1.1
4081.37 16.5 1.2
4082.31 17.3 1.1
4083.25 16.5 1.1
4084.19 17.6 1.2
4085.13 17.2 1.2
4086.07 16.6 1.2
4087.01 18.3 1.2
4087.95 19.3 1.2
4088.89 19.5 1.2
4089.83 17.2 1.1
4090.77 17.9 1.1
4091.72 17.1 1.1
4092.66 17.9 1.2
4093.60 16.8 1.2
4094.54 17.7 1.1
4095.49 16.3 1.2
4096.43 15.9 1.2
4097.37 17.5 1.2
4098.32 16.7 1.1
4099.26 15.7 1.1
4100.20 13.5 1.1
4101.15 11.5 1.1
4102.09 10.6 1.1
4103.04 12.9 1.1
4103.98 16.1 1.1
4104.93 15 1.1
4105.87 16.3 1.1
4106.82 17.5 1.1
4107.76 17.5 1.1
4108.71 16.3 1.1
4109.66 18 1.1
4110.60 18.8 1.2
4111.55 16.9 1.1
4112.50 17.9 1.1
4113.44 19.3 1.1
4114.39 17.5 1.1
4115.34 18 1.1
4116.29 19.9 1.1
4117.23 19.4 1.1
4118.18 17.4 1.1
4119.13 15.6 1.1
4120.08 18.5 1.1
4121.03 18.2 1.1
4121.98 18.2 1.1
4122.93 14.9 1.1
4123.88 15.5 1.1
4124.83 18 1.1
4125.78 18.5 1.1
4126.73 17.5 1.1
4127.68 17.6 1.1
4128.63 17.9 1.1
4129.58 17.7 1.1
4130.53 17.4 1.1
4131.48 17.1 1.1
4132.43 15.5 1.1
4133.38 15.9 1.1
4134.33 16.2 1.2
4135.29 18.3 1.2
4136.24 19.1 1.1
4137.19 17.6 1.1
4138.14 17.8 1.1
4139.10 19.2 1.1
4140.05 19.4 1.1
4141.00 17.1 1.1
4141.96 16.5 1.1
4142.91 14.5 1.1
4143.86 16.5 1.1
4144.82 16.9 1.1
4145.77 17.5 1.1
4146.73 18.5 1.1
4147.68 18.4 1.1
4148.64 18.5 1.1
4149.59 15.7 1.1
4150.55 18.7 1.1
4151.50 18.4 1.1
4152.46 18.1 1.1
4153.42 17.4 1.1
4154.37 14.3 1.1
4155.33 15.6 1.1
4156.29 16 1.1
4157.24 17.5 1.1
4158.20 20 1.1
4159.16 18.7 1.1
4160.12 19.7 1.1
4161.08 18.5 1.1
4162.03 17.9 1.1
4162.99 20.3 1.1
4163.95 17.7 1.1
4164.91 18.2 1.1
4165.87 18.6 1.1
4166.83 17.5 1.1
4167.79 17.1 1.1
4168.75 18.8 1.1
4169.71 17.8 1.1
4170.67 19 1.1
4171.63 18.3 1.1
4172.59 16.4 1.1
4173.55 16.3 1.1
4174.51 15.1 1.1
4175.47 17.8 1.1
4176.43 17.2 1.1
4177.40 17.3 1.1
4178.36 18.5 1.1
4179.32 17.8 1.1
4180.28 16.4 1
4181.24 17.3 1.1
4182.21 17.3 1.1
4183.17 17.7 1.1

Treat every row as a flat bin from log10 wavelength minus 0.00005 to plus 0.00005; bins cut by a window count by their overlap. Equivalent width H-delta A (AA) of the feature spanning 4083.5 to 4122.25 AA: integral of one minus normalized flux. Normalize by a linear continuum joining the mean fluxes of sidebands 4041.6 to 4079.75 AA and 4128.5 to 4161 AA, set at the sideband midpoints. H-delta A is 0.0 AA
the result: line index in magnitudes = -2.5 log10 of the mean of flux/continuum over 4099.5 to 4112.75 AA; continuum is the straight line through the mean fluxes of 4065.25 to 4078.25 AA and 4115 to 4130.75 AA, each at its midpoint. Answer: 0.10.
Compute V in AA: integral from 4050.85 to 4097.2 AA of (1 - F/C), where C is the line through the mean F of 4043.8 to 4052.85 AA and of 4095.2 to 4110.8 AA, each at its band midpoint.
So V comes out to -2.2 AA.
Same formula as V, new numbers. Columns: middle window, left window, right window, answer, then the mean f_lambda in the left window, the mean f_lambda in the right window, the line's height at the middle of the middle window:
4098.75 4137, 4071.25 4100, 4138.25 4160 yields 0.4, 16.5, 17.5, 17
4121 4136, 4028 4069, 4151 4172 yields 0.4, 16.8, 18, 17.6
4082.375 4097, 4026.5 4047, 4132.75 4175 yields -0.4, 16.4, 17.6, 16.9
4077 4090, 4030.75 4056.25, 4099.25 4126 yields -0.1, 16.7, 16.7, 16.7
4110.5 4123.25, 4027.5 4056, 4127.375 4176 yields -0.4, 16.7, 17.6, 17.3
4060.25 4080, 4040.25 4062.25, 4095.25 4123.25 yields 0.7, 16.8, 16.6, 16.8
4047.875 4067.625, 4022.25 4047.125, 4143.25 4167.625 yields -0.4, 16.4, 17.8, 16.7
